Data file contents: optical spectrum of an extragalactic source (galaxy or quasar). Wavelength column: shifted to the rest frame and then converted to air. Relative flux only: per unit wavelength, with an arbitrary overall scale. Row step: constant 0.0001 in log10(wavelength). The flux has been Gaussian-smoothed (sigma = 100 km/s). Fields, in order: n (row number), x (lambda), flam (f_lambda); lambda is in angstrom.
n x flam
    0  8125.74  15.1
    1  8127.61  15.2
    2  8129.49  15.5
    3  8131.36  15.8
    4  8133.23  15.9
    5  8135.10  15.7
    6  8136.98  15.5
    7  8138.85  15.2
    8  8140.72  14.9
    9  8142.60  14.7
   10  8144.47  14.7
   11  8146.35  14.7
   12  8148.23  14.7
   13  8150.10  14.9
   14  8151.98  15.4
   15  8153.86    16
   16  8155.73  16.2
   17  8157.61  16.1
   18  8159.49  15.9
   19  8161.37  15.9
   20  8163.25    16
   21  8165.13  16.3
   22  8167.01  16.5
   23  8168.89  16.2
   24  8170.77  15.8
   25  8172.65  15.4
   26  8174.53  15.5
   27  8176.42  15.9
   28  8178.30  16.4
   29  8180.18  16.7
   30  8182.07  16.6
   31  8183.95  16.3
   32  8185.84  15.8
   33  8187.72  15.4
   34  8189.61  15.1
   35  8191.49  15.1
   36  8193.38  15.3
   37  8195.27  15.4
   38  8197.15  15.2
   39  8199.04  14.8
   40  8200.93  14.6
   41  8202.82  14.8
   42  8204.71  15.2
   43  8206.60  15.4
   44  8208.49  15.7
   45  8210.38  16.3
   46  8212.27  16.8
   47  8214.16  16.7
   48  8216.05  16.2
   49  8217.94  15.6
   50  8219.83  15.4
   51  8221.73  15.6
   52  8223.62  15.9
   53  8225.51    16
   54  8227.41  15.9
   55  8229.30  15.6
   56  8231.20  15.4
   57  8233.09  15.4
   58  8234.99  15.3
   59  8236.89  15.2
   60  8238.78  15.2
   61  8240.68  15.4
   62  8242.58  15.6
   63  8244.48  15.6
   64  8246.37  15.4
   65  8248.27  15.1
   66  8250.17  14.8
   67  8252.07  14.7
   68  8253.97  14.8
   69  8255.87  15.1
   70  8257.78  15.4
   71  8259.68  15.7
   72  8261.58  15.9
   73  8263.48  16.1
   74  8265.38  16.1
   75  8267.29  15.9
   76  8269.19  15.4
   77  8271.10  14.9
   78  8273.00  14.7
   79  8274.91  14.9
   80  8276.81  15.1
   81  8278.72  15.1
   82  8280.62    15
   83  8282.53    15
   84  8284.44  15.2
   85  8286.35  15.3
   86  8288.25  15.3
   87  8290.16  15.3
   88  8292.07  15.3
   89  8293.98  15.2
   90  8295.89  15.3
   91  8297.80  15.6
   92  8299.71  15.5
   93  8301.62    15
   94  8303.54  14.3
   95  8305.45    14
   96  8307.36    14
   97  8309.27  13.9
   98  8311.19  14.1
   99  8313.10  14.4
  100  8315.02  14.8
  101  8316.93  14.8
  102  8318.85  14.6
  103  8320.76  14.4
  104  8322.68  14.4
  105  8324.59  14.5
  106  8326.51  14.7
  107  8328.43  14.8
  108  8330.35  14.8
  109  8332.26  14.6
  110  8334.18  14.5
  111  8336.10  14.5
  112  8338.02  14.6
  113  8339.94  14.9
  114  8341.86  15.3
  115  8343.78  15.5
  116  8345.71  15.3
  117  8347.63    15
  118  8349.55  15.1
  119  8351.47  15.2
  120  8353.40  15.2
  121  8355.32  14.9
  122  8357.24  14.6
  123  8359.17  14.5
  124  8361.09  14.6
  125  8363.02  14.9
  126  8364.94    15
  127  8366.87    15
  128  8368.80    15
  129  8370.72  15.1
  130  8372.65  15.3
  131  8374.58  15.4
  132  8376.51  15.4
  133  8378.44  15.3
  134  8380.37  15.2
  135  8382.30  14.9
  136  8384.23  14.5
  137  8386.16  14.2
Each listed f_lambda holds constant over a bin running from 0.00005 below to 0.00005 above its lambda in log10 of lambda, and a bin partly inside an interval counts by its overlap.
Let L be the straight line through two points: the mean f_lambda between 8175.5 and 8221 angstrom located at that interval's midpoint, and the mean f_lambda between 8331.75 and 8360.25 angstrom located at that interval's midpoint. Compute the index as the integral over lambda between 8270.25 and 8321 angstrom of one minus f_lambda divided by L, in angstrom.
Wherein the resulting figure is 1.09 angstrom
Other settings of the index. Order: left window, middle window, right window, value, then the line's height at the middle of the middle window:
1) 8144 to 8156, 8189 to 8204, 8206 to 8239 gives 0.51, 15.6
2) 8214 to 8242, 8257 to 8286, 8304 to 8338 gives -0.53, 15.1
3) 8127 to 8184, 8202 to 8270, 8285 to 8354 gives -1.36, 15.3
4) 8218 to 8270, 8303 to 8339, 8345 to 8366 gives 1.53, 15.1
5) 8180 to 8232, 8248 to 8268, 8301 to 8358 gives -0.23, 15.2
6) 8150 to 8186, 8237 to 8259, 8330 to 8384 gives 0.54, 15.6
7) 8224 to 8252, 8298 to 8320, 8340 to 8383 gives 0.99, 15.2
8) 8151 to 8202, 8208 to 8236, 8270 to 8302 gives -0.61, 15.5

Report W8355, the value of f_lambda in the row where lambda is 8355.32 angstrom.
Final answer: 14.9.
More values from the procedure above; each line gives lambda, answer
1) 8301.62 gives 15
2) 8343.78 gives 15.5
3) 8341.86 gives 15.3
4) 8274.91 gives 14.9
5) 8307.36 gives 14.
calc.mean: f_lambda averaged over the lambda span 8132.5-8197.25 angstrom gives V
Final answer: 15.6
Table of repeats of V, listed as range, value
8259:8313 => 15.1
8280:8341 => 14.8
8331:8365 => 14.9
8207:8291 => 15.5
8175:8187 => 16.2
